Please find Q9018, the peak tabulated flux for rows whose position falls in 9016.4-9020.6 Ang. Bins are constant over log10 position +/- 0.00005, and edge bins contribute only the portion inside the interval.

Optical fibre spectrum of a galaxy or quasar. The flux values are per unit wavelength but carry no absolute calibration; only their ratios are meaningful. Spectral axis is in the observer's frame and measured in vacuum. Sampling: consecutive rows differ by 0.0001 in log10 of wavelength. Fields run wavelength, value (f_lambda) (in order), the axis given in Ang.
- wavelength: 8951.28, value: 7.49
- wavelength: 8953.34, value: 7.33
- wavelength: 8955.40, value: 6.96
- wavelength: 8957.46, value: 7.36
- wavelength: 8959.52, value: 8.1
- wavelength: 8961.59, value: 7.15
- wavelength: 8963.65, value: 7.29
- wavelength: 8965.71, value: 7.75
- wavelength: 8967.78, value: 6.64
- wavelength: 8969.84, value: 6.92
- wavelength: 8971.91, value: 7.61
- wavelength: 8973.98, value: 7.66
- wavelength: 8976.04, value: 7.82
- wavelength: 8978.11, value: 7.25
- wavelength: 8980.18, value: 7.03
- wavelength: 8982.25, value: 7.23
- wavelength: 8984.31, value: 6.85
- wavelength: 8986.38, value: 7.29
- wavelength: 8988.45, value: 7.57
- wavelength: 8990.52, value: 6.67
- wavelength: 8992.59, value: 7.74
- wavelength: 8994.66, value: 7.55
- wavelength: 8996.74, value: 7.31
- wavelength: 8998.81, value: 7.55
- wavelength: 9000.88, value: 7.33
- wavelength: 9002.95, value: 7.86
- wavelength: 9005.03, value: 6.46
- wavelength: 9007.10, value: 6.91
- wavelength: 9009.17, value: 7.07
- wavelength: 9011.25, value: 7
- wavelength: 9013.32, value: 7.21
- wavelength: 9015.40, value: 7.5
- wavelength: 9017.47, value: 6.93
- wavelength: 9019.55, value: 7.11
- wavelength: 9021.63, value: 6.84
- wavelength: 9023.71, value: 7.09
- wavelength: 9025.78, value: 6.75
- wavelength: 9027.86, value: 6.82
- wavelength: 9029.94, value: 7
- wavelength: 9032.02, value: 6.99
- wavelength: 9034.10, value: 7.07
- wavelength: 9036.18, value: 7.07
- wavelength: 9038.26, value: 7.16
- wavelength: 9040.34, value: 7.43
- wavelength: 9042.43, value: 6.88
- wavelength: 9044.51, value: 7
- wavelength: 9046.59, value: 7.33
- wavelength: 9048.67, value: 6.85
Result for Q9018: 7.11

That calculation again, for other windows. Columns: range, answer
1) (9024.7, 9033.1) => 7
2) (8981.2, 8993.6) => 7.74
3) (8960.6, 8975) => 7.75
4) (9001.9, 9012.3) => 7.86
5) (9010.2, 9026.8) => 7.5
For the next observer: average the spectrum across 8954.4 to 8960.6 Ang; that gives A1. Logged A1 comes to 7.47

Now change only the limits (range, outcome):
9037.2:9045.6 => 7.12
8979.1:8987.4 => 7.1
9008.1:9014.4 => 7.09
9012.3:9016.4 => 7.35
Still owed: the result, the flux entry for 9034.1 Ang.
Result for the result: 7.07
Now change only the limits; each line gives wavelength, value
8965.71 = 7.75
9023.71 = 7.09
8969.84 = 6.92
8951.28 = 7.49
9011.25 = 7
